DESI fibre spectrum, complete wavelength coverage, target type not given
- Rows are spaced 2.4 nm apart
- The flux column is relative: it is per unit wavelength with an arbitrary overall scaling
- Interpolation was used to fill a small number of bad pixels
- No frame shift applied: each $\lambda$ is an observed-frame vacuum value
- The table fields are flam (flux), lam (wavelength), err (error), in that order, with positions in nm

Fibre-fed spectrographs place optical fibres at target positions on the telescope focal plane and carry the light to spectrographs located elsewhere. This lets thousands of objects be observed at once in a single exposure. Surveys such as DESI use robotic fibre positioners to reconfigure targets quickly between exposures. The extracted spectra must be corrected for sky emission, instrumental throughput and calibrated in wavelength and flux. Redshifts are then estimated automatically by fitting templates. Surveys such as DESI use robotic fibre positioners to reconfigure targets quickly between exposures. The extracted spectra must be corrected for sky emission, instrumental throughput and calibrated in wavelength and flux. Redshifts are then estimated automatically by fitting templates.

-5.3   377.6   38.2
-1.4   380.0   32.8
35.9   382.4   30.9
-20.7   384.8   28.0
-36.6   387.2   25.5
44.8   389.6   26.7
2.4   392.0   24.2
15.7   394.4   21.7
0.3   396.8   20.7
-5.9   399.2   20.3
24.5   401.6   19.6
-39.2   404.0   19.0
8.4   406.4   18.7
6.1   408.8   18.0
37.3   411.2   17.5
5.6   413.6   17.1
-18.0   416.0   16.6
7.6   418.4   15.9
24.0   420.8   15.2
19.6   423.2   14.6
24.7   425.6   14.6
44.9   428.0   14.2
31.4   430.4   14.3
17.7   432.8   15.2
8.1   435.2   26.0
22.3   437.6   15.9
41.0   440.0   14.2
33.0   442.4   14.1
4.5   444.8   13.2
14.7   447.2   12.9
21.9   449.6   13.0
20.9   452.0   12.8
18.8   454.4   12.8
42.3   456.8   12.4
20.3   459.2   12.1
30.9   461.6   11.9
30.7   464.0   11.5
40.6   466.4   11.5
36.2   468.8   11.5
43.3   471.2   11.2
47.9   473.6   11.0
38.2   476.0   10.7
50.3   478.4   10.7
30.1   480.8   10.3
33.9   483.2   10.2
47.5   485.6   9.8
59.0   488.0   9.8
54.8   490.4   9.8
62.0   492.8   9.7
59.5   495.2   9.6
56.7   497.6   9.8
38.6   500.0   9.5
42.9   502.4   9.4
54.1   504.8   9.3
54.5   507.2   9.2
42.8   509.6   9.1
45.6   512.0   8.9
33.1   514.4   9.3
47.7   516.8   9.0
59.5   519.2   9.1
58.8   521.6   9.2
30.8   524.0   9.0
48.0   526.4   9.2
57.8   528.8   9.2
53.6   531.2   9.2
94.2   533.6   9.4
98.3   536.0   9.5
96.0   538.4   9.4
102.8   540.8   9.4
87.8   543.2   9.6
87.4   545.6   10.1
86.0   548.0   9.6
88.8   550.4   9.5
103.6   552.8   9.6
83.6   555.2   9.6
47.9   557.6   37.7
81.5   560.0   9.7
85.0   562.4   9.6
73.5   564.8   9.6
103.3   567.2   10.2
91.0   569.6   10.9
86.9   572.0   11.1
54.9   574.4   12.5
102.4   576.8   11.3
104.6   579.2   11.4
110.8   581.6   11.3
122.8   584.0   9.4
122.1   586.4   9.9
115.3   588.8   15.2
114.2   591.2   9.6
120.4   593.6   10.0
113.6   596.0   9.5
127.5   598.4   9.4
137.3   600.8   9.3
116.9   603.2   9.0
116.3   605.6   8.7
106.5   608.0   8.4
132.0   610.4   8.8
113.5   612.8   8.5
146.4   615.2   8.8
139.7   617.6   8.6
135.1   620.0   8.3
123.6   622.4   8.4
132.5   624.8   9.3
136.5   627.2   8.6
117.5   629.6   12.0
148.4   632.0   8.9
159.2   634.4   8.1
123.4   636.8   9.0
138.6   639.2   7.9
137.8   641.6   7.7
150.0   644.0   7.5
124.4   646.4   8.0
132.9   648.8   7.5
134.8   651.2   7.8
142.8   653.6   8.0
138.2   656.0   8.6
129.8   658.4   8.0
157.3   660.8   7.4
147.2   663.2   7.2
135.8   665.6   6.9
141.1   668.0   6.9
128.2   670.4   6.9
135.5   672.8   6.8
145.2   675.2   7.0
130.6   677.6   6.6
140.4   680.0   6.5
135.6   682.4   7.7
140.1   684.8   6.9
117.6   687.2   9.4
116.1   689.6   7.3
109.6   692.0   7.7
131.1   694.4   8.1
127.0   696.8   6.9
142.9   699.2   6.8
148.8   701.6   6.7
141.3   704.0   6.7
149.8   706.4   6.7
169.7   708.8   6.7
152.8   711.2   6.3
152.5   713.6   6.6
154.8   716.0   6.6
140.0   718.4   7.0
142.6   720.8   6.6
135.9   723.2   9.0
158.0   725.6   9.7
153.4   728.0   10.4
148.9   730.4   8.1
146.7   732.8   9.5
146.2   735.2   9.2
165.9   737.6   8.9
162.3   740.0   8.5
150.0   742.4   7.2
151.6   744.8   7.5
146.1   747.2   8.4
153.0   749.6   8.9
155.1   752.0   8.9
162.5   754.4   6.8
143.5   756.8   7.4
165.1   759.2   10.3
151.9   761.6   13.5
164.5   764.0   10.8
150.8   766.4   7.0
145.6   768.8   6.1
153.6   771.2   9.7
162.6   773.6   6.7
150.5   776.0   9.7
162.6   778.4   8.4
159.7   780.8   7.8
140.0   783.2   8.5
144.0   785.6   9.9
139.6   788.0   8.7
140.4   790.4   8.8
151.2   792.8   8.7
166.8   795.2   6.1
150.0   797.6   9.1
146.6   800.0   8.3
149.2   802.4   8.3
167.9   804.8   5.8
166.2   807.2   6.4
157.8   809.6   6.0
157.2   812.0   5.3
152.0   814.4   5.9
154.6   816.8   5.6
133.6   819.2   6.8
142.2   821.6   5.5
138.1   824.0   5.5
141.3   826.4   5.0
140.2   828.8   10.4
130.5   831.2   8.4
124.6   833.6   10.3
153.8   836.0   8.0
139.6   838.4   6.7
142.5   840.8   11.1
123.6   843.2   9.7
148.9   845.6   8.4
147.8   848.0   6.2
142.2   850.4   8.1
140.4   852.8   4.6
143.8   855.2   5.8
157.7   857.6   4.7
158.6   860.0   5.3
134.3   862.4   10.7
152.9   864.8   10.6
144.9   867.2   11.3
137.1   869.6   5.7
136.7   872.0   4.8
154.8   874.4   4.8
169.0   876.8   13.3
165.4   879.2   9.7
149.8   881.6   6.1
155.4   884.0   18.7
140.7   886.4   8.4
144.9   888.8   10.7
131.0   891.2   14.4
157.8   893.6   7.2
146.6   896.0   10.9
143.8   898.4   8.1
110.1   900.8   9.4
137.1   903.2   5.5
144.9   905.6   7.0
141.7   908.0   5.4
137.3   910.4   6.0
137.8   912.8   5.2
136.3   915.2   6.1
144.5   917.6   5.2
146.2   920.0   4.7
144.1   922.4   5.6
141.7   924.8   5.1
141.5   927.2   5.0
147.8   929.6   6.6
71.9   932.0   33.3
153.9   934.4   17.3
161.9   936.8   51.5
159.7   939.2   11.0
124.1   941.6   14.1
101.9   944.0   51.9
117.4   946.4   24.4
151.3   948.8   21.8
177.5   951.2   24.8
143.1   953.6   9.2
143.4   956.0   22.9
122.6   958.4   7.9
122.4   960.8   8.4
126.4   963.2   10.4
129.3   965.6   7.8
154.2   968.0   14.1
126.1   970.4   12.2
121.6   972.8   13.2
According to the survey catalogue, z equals 0.335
